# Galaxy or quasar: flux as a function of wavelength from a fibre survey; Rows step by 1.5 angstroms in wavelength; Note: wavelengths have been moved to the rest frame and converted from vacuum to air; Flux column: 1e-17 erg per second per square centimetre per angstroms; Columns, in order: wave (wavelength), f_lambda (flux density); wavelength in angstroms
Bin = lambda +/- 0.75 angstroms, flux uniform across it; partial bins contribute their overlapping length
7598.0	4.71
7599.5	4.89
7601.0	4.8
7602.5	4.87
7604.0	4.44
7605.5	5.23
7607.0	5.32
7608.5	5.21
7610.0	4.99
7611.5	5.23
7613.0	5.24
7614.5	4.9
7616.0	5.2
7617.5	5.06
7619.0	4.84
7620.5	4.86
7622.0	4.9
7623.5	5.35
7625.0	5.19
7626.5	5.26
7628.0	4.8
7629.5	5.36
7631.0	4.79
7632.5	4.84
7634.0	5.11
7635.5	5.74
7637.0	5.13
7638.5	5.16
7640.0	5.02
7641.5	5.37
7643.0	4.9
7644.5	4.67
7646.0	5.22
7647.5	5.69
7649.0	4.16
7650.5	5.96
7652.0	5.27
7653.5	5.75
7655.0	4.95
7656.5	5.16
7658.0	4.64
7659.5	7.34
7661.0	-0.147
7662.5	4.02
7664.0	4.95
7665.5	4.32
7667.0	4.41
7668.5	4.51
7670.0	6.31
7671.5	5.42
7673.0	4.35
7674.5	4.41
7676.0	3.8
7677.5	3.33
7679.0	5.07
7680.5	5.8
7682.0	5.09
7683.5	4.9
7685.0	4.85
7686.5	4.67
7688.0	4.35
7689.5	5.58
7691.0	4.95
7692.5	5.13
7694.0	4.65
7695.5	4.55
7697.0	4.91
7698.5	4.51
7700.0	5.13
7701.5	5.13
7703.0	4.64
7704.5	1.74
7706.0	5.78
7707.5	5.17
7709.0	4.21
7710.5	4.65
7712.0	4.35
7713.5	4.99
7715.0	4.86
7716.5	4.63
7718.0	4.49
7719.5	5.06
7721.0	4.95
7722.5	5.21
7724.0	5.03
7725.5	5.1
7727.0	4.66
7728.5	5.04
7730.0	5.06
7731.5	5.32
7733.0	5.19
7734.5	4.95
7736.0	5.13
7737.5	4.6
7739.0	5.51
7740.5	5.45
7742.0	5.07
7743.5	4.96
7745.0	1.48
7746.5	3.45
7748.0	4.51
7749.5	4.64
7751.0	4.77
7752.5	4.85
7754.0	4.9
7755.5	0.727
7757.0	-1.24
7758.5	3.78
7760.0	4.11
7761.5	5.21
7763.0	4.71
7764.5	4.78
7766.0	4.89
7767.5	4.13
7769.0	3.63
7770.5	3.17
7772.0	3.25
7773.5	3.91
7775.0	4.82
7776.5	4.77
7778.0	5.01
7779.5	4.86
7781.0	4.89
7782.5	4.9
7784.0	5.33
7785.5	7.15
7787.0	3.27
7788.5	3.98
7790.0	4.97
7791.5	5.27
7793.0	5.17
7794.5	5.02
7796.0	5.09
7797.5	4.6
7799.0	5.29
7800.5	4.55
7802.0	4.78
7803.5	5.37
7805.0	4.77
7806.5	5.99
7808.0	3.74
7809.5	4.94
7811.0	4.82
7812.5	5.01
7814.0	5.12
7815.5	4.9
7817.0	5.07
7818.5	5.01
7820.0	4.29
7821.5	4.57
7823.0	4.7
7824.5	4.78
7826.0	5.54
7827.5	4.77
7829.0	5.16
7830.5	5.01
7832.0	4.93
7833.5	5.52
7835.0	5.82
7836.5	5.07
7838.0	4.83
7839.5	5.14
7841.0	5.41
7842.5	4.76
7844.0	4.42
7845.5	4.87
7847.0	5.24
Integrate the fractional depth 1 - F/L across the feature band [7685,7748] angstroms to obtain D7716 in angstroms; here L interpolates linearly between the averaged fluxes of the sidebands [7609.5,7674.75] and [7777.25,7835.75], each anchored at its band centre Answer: 3.0 angstroms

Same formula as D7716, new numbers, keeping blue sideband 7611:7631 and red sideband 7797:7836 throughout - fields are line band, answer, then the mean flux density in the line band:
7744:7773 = 7.63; 3.68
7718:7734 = -0.05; 5.03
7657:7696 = 2.93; 4.67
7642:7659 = -0.33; 5.16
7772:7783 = 0.79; 4.63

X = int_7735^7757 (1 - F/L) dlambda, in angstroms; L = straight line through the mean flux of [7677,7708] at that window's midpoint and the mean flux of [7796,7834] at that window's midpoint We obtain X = 3.31 angstroms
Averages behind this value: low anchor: 4.77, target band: 4.11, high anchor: 4.93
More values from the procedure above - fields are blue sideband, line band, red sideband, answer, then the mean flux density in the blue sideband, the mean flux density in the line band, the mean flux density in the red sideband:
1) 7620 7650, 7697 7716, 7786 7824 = 1.4 angstroms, 5.09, 4.61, 4.83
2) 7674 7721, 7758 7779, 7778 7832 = 2.3 angstroms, 4.7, 4.31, 4.93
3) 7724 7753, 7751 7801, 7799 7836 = 5.0 angstroms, 4.73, 4.36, 4.97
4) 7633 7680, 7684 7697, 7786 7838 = 0.0 angstroms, 4.84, 4.85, 4.92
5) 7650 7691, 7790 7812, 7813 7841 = 0.1 angstroms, 4.78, 4.96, 5.02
